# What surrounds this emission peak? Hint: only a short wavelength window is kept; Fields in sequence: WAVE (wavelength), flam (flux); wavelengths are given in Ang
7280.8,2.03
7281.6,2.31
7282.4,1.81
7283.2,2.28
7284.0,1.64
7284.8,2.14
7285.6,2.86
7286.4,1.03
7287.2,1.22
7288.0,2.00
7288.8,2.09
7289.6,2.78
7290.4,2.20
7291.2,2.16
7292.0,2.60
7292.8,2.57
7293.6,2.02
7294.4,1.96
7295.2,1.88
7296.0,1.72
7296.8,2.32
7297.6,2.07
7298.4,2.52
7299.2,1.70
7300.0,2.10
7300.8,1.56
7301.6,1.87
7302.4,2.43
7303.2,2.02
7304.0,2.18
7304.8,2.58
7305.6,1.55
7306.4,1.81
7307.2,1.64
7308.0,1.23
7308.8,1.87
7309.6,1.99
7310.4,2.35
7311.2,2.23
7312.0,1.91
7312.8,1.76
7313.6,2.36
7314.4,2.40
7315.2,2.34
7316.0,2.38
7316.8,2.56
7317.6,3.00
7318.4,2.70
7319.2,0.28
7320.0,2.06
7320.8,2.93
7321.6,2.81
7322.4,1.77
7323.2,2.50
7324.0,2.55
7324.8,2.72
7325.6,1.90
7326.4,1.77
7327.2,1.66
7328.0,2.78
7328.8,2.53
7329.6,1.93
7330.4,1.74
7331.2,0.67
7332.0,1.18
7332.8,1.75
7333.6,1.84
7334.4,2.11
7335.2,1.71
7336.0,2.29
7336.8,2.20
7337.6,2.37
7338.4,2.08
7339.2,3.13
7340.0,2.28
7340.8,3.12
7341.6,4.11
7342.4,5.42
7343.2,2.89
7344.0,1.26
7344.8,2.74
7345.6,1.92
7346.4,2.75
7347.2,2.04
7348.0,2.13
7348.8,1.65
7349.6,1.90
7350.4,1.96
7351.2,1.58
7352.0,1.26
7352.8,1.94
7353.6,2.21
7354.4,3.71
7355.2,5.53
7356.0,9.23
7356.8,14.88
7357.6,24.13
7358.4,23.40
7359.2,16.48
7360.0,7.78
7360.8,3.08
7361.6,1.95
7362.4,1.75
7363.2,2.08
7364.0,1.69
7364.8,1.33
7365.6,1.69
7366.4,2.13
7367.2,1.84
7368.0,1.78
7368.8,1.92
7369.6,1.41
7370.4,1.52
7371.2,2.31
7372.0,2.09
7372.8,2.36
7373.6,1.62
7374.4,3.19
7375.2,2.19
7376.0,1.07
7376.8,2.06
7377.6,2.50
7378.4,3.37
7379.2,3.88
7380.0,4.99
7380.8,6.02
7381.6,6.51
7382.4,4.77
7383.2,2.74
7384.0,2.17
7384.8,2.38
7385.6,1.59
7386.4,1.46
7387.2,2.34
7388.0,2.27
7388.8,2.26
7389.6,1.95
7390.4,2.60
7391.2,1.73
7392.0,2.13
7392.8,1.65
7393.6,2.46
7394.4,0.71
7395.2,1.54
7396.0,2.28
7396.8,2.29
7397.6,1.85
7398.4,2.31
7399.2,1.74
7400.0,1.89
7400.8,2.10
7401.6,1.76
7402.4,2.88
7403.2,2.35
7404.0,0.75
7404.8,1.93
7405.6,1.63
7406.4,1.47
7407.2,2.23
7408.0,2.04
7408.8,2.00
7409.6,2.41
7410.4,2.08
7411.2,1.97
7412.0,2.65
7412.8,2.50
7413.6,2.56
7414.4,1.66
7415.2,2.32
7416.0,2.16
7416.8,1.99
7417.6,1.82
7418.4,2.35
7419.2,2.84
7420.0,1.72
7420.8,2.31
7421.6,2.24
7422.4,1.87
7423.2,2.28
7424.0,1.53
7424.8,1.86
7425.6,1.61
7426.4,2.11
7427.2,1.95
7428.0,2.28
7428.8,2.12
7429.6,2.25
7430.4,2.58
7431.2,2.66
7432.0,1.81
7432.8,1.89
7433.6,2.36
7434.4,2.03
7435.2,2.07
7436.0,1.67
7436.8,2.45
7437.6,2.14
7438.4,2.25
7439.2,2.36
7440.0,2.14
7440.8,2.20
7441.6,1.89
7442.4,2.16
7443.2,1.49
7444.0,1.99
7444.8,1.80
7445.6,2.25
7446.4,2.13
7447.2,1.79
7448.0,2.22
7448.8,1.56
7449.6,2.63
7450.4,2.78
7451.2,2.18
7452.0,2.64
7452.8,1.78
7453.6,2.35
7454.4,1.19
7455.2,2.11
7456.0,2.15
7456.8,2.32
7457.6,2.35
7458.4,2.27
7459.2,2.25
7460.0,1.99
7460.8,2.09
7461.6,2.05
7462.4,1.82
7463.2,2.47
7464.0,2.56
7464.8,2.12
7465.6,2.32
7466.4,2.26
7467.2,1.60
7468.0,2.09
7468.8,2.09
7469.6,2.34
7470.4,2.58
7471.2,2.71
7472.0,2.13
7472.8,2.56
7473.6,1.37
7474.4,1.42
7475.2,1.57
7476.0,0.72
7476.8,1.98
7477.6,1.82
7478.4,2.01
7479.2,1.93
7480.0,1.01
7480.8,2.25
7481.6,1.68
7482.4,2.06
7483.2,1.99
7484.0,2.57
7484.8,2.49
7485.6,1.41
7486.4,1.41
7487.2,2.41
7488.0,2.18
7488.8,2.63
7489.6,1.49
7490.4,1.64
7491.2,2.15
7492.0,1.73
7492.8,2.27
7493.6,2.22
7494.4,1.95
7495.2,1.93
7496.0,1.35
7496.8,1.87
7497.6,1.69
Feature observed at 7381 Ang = [N II]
